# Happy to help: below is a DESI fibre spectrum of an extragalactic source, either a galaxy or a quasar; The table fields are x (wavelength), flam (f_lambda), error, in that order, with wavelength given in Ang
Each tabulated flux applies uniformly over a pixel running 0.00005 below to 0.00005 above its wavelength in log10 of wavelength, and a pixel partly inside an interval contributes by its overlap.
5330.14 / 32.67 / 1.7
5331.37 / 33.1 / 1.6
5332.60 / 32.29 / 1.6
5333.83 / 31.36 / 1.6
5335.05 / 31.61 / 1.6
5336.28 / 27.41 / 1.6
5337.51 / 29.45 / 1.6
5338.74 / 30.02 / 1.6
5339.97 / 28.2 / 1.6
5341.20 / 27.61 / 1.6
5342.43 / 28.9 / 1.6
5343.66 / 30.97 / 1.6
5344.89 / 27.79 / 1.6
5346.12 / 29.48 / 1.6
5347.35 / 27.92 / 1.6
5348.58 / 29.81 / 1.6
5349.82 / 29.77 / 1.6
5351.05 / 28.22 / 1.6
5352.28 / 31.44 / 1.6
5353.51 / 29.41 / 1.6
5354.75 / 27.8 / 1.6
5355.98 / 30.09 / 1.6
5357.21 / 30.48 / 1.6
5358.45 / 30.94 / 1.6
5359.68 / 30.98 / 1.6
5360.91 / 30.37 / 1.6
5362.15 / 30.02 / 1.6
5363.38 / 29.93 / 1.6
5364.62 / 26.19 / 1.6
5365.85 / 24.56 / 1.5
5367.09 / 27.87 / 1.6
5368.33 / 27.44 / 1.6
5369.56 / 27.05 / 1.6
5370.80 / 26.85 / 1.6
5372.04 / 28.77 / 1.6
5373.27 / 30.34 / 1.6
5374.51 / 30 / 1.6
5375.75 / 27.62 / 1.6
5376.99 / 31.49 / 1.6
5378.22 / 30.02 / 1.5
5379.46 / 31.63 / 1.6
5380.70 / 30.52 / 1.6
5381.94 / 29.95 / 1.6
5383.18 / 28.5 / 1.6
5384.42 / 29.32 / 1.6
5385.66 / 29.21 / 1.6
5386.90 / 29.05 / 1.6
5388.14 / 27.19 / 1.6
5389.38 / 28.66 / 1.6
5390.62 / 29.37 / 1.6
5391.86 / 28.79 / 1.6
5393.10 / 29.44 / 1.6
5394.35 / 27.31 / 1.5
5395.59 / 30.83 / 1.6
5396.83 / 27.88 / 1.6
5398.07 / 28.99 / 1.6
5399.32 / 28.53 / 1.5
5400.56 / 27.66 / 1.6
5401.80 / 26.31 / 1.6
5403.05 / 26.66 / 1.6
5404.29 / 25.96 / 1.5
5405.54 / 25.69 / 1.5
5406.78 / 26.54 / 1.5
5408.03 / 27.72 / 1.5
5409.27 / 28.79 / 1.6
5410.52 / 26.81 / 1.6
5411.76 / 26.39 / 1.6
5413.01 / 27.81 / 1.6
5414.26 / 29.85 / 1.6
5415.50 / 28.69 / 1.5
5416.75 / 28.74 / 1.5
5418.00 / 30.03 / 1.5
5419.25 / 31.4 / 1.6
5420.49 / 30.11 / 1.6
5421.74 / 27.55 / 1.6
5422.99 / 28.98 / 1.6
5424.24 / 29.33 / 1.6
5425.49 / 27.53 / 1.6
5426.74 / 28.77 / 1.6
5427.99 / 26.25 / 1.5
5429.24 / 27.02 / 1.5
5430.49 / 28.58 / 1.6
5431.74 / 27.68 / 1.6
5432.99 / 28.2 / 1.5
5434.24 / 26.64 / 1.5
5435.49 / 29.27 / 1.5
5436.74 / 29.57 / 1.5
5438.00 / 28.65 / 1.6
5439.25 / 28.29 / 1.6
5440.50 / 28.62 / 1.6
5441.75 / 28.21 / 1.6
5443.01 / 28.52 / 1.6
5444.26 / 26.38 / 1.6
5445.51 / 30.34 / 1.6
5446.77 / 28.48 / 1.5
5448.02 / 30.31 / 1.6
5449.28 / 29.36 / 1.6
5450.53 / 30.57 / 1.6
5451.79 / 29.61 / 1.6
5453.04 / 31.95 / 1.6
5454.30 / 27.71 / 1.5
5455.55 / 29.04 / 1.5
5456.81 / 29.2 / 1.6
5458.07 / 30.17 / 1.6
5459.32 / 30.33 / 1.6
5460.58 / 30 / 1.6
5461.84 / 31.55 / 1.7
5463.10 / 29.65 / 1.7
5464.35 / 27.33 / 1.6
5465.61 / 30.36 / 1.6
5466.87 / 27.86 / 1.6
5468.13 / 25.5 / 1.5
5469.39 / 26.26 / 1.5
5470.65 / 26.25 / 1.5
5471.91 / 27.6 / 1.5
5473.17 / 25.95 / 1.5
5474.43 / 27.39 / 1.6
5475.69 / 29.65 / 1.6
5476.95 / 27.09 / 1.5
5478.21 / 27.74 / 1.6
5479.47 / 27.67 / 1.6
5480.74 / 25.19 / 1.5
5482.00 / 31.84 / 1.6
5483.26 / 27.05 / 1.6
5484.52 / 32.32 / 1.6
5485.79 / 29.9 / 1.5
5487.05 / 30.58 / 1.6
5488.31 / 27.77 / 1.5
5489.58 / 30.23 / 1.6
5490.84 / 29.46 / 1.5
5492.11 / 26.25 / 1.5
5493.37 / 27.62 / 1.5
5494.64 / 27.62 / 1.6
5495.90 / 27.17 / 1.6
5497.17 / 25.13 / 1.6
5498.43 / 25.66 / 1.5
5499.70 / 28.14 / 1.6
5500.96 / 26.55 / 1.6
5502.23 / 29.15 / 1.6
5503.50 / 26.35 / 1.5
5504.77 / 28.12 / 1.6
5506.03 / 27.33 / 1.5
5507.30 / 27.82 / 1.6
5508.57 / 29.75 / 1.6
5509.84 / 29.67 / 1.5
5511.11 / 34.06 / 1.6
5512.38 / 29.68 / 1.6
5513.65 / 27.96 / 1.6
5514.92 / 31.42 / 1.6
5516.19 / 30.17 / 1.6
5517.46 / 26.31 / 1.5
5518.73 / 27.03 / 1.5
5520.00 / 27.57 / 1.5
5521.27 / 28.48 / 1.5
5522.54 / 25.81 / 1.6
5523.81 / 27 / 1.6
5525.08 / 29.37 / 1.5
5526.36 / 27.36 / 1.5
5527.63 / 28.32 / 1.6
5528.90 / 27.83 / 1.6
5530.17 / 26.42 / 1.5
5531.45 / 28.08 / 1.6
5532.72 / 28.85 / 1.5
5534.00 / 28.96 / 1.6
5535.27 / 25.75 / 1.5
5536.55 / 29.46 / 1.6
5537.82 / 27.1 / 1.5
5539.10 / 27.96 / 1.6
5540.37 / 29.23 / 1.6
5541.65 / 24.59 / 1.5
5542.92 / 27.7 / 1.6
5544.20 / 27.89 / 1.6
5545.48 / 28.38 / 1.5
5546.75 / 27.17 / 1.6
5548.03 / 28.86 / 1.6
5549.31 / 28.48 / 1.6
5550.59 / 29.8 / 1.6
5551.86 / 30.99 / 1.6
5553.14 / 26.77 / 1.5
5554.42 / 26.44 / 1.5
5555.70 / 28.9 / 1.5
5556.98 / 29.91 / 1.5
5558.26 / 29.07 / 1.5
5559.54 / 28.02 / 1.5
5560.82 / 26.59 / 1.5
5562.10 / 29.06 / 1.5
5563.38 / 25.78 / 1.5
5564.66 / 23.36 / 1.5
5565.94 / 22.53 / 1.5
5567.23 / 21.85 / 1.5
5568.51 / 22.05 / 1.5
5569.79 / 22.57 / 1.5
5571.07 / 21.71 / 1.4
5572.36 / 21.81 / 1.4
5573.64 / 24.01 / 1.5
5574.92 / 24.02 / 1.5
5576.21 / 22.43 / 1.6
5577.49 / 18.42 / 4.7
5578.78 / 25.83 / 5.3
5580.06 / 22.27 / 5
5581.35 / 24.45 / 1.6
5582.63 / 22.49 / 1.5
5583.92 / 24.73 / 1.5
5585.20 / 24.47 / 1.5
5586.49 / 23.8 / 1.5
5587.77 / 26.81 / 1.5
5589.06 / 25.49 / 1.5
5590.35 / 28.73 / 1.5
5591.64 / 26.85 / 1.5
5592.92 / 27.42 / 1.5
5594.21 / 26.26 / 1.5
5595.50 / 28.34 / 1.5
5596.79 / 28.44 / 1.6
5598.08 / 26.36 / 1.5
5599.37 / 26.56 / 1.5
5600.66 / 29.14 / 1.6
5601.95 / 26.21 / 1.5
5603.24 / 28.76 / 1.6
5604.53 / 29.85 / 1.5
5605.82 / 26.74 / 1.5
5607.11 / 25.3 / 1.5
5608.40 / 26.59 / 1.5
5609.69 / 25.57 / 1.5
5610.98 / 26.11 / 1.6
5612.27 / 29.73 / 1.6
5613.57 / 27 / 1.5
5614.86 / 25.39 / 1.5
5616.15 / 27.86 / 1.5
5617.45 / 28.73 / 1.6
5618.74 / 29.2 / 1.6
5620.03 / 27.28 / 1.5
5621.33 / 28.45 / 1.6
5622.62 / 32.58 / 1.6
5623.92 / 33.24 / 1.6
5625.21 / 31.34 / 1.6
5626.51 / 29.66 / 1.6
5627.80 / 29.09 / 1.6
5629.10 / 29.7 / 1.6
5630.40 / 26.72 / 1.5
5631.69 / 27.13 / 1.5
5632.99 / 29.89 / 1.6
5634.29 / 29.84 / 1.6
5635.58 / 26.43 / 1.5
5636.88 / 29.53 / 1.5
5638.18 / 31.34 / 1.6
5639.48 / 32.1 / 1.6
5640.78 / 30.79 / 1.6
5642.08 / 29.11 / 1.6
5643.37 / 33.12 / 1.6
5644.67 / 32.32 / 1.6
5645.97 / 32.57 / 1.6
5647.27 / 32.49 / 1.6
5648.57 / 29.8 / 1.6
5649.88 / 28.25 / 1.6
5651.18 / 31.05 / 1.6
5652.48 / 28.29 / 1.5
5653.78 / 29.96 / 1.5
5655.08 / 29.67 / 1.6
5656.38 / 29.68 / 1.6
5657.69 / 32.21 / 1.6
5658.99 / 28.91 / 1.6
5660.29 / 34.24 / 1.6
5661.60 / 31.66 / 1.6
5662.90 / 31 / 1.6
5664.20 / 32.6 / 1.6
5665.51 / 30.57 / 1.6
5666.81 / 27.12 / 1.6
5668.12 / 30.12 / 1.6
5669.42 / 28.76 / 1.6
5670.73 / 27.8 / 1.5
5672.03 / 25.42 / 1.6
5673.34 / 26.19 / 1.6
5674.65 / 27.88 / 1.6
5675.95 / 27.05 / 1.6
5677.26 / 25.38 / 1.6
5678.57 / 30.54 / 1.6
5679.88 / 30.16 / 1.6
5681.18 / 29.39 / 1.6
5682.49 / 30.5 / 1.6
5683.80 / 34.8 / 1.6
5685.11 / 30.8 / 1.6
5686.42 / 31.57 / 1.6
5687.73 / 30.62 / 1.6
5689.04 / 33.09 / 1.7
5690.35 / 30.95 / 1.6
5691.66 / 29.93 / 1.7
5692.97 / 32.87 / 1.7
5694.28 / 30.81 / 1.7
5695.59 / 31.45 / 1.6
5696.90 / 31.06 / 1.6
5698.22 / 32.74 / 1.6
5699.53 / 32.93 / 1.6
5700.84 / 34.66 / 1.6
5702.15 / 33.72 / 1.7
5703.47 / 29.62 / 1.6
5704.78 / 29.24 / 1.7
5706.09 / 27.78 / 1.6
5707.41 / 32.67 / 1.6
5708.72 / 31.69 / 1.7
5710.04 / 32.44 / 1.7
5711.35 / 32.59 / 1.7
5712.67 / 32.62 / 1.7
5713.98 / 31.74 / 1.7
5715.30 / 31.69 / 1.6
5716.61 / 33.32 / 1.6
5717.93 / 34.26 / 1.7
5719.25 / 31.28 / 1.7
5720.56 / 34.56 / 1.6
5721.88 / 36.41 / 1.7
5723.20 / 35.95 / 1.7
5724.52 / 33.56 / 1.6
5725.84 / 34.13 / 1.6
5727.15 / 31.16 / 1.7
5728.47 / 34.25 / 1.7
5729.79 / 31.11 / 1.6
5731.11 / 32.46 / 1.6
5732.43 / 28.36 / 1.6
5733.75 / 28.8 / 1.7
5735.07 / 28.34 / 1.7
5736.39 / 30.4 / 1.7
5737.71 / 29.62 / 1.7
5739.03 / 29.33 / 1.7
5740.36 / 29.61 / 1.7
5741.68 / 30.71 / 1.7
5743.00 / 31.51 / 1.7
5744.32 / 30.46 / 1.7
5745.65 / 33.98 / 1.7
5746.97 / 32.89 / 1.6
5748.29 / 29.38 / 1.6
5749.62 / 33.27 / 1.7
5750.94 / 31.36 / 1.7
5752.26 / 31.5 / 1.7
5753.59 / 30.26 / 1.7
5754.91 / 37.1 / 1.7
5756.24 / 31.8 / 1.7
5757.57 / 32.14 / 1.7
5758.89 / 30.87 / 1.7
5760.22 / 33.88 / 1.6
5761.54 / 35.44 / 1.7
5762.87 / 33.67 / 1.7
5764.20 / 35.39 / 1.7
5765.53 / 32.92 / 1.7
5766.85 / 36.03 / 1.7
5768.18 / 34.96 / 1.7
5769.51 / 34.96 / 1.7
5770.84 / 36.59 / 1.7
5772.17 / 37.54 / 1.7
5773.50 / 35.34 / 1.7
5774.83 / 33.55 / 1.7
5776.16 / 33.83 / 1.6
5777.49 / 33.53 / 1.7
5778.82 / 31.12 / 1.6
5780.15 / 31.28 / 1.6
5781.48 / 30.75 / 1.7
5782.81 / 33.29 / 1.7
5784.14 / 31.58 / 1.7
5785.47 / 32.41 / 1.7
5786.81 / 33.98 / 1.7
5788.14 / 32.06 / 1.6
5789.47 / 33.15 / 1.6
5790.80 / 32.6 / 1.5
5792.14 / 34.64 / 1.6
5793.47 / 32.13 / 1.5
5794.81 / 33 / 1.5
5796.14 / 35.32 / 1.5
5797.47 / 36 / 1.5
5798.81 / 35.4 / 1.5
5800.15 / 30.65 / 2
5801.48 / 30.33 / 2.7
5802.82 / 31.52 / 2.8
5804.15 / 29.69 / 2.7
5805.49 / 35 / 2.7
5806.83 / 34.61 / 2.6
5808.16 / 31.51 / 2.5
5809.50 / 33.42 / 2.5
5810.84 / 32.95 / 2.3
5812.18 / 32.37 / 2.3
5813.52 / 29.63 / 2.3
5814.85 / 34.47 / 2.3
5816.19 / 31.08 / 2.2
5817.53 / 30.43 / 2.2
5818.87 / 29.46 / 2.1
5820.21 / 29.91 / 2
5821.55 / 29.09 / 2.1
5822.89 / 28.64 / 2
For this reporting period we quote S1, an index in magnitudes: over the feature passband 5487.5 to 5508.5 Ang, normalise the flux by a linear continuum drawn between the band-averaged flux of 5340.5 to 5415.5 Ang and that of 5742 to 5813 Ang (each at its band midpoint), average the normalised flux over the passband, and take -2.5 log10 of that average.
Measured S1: 0.091 mag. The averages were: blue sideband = 28.7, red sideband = 33.1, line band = 27.6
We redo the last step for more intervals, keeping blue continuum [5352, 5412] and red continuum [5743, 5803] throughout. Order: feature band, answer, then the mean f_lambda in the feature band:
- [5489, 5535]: 0.076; 28.1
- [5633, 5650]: 0.036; 30.6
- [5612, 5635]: 0.087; 29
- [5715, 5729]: -0.038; 33.7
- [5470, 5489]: 0.056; 28.3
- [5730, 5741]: 0.108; 29.7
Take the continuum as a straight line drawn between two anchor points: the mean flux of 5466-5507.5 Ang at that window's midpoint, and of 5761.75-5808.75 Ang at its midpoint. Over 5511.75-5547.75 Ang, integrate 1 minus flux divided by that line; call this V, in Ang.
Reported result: 0.8 Ang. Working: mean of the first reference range 27.8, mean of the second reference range 33.5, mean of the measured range 27.9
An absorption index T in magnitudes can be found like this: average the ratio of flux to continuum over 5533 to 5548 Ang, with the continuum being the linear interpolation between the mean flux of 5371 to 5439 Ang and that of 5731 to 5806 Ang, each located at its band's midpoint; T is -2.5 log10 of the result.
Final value 0.088 mag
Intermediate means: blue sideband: 28.6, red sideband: 32.6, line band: 27.7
